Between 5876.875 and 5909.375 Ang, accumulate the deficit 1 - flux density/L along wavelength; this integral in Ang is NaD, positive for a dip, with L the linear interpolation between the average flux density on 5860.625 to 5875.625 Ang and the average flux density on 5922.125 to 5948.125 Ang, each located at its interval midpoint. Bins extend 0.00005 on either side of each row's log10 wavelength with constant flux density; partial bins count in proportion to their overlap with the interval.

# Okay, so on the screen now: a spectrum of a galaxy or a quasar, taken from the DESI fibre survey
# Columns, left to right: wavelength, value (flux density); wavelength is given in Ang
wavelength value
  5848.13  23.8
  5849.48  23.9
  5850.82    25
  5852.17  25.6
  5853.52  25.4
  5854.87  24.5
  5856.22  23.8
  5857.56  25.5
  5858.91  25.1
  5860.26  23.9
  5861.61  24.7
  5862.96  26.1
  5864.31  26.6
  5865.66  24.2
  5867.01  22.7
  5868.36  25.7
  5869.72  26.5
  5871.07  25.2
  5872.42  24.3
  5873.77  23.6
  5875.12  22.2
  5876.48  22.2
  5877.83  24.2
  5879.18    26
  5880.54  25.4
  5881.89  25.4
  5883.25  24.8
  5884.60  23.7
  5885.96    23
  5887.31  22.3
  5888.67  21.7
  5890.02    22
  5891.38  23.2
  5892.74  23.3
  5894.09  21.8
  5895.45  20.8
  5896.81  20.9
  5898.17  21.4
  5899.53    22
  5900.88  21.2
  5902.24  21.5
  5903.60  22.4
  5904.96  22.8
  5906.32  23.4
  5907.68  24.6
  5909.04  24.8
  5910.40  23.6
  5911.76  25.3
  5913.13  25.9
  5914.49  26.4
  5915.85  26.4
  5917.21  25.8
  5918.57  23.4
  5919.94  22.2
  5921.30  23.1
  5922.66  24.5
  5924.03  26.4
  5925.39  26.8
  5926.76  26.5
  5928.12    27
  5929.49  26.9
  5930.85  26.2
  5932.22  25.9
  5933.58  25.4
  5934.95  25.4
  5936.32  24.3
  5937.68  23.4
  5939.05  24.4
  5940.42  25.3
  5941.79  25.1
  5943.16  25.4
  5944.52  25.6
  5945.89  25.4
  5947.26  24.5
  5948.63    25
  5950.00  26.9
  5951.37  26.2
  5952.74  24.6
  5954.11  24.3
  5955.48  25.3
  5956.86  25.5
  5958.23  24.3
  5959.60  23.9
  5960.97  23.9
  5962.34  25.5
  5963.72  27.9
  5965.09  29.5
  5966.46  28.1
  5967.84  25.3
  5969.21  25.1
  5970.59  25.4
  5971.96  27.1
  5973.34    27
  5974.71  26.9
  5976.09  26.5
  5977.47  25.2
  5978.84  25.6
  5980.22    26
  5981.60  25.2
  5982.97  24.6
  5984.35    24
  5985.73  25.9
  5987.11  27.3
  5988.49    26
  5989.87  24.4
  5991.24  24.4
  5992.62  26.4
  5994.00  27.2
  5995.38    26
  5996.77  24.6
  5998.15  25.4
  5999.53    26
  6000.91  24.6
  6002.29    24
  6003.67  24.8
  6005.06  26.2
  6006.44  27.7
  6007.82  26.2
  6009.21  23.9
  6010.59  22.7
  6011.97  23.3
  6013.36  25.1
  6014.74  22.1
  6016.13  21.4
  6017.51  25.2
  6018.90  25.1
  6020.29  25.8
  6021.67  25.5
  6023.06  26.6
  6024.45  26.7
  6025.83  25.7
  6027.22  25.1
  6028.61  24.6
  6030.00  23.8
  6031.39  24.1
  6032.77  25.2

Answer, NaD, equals 2.6 Ang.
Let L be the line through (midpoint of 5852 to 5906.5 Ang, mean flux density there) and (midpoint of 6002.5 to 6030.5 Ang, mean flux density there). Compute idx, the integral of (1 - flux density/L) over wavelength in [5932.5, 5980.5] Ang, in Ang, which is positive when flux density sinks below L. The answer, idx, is -2.4 Ang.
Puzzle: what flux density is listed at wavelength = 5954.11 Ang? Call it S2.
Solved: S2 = 24.3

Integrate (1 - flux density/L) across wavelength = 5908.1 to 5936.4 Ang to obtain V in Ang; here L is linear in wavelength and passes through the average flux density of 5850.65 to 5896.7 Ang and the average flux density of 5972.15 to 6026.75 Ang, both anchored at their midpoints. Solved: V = -0.9 Ang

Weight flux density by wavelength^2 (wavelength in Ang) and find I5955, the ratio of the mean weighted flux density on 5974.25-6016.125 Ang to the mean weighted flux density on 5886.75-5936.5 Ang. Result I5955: 1.08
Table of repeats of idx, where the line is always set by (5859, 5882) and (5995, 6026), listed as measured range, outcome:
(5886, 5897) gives 1.1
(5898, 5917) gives 0.7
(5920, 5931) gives -0.4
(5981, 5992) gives -0.1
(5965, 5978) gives -0.8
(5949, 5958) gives -0.2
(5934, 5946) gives -0.1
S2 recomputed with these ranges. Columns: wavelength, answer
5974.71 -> 26.9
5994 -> 27.2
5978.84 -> 25.6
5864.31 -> 26.6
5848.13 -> 23.8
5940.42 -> 25.3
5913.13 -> 25.9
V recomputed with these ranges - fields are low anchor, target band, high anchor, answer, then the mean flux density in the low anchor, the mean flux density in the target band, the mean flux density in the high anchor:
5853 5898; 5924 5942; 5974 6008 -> -0.6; 23.9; 25.6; 25.6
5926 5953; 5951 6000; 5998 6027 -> -1.0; 25.5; 25.7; 24.9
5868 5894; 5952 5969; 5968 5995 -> -0.2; 23.9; 25.7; 25.8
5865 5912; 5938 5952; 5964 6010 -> -0.3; 23.4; 25.3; 25.8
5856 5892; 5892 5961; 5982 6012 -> 0.6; 24.2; 24.5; 25.3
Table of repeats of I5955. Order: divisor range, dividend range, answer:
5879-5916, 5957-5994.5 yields 1.14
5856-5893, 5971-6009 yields 1.10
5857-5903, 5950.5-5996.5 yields 1.13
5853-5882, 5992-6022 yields 1.06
